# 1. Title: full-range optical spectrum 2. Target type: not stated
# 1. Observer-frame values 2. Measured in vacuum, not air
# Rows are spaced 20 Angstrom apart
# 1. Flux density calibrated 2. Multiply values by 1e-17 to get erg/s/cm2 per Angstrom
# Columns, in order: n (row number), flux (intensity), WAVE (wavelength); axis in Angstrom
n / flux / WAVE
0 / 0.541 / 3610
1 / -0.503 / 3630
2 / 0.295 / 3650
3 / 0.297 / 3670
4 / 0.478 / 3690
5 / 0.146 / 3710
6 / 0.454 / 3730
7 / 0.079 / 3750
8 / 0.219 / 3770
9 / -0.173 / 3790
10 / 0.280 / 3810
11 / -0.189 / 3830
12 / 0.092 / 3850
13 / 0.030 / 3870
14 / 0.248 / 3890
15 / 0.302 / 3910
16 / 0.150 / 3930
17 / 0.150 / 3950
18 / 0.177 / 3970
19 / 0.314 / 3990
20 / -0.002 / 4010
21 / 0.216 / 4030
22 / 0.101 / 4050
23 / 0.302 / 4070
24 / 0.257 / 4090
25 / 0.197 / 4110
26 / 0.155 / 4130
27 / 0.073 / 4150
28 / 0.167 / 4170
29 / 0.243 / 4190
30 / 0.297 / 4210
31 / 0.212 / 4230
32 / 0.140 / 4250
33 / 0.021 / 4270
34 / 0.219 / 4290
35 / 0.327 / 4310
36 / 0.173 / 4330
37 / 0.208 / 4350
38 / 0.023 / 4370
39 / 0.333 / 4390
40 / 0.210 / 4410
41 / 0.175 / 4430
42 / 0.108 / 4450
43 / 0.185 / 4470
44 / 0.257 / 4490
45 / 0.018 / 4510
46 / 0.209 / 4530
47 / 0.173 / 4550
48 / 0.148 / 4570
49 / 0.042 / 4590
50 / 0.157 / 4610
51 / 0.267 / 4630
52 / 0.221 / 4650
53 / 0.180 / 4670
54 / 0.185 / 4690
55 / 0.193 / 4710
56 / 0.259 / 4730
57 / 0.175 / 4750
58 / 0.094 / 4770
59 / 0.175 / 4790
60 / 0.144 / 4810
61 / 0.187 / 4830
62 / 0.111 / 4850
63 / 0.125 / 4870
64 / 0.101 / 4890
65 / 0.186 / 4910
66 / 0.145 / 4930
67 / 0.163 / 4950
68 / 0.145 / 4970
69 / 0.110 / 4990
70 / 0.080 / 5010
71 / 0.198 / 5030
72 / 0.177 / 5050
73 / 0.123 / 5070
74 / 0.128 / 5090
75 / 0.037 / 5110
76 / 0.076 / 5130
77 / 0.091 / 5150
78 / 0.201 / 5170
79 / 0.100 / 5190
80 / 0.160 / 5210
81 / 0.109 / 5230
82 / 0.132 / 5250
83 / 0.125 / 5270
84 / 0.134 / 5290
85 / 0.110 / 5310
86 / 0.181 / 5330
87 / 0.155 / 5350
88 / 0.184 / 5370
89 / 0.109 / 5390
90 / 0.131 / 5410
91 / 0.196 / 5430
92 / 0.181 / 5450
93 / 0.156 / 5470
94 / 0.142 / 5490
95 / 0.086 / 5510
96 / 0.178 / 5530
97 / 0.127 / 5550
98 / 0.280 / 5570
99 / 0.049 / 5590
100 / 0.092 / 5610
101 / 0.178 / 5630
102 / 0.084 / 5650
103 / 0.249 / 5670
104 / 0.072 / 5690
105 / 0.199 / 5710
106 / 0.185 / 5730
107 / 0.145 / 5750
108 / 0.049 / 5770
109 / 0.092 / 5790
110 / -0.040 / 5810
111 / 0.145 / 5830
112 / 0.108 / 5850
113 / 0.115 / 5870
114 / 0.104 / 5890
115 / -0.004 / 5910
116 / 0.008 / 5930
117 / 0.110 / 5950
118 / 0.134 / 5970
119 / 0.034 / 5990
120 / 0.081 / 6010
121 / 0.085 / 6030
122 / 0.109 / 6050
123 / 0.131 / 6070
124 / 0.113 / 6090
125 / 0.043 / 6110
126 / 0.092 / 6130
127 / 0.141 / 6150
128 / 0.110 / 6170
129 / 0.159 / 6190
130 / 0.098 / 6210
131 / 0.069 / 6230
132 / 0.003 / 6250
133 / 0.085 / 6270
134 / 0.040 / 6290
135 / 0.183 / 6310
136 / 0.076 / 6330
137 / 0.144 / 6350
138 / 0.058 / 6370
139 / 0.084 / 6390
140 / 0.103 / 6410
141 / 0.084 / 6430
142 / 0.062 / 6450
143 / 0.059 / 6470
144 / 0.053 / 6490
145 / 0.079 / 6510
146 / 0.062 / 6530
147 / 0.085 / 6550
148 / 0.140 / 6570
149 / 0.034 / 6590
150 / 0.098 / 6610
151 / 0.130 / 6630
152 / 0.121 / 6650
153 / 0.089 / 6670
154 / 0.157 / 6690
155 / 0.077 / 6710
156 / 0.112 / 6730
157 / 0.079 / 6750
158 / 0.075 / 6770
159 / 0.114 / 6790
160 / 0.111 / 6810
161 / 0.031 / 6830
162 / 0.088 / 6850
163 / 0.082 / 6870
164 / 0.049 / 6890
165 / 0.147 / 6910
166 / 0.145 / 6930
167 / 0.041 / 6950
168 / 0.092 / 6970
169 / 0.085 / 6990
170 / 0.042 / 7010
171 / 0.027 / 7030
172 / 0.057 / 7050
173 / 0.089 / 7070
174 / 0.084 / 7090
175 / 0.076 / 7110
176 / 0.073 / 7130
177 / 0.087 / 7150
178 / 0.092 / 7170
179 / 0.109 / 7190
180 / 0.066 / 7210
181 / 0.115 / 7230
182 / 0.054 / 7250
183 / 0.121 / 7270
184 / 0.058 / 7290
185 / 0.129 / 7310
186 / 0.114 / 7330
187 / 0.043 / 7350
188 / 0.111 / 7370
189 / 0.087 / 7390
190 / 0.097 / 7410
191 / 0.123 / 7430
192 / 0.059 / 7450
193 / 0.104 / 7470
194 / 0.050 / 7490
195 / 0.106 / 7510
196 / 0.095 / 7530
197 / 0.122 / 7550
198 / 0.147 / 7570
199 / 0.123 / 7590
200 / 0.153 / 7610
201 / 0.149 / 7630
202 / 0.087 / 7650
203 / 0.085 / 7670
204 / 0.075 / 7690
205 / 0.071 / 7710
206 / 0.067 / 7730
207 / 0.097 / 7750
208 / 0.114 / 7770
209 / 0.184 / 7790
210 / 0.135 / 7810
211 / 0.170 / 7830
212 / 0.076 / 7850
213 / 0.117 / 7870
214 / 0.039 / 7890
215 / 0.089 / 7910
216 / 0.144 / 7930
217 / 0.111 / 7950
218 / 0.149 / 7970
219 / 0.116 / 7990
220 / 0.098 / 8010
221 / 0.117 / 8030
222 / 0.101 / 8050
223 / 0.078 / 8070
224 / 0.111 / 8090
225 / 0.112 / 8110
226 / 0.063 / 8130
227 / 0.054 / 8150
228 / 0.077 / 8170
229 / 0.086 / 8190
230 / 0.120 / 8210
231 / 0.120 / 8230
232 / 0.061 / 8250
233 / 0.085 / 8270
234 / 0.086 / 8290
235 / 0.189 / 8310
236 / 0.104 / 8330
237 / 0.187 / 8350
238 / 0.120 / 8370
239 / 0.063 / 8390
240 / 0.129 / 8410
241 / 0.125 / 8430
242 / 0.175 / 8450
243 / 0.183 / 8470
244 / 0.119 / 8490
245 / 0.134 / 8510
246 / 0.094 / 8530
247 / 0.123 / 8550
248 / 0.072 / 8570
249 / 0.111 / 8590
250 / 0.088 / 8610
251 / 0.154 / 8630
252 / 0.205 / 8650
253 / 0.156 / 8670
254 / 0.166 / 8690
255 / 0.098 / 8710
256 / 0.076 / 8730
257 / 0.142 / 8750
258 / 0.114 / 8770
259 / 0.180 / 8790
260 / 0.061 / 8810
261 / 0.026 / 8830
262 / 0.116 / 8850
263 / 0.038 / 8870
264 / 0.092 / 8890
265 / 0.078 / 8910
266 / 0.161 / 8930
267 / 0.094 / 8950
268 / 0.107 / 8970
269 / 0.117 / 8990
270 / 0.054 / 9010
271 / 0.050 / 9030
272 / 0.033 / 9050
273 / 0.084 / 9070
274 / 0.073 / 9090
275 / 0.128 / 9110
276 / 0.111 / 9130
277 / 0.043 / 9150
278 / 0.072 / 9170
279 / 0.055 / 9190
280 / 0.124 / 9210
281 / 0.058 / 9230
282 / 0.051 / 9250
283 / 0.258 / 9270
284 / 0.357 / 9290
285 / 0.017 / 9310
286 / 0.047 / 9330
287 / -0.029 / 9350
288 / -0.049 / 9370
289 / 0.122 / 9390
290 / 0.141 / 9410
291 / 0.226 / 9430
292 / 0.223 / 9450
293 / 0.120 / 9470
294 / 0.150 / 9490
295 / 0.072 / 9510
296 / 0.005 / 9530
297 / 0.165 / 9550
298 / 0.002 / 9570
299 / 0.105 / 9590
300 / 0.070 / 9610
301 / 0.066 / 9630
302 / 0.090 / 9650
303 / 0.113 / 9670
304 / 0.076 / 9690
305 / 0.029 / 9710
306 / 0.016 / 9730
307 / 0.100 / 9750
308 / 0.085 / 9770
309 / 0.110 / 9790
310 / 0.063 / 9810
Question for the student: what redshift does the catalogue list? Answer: 1.489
